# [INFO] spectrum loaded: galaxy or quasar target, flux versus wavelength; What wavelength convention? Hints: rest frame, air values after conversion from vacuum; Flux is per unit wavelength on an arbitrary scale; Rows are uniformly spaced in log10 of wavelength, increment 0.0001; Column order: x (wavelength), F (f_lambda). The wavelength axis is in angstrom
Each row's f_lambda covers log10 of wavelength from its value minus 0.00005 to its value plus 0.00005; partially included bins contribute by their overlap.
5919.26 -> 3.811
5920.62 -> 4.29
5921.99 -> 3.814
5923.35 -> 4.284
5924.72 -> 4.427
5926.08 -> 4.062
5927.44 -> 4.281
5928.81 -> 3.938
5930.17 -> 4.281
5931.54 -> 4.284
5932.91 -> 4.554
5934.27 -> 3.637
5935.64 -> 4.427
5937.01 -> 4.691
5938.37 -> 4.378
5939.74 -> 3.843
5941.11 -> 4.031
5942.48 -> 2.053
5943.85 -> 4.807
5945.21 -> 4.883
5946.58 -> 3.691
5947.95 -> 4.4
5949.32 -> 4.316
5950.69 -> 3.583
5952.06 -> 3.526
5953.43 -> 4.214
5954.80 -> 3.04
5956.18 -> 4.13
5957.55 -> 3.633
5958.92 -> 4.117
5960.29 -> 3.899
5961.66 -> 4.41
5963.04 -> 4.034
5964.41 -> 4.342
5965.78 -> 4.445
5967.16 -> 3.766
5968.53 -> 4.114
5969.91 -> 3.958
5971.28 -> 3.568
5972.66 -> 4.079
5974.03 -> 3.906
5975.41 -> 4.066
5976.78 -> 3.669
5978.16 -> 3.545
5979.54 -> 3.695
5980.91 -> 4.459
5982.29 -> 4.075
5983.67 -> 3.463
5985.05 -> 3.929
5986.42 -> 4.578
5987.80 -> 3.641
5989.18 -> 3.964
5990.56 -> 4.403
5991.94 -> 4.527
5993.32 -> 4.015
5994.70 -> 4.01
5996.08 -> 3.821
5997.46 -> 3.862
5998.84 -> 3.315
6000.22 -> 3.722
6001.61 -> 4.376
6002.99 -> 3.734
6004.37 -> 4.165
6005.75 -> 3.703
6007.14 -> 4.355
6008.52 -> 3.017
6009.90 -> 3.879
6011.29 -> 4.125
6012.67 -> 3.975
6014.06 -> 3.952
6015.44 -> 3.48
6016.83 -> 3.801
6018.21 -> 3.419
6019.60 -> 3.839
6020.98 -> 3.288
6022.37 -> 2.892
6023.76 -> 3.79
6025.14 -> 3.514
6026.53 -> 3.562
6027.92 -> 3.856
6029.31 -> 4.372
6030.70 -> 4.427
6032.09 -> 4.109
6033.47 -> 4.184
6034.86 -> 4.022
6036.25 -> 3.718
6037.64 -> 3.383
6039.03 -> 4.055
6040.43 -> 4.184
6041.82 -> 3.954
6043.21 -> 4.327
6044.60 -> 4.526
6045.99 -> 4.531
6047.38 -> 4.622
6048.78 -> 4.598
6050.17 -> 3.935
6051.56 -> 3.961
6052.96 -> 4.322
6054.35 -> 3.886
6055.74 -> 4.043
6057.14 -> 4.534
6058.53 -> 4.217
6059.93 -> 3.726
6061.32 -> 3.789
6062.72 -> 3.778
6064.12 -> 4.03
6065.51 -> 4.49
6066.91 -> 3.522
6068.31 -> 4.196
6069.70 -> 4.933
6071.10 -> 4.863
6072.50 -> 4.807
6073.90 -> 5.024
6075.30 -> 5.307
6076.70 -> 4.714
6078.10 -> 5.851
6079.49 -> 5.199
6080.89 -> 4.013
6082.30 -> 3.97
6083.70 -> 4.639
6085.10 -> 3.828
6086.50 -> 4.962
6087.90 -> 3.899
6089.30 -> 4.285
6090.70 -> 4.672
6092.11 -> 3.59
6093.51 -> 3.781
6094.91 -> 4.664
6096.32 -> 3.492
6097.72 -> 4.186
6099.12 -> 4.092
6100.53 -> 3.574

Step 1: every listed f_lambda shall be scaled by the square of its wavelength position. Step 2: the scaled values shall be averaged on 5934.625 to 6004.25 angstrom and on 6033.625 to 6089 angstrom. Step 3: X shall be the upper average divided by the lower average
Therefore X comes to 1.12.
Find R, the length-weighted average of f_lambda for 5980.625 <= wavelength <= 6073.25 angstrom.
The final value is 4.01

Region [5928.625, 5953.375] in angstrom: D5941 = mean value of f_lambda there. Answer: 4.08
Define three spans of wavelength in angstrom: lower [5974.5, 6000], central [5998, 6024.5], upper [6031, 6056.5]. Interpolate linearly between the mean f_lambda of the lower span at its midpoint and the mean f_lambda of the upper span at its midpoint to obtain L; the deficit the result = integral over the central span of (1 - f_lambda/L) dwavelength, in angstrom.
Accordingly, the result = 2.0 angstrom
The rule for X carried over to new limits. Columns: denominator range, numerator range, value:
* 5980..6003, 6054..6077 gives 1.11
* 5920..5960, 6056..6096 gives 1.13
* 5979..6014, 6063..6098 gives 1.15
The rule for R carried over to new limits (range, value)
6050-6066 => 4.06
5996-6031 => 3.77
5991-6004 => 3.95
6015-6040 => 3.77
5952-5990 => 3.95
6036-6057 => 4.15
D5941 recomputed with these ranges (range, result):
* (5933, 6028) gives 3.91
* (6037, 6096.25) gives 4.32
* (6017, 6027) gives 3.49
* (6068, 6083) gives 4.82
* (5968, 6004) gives 3.94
